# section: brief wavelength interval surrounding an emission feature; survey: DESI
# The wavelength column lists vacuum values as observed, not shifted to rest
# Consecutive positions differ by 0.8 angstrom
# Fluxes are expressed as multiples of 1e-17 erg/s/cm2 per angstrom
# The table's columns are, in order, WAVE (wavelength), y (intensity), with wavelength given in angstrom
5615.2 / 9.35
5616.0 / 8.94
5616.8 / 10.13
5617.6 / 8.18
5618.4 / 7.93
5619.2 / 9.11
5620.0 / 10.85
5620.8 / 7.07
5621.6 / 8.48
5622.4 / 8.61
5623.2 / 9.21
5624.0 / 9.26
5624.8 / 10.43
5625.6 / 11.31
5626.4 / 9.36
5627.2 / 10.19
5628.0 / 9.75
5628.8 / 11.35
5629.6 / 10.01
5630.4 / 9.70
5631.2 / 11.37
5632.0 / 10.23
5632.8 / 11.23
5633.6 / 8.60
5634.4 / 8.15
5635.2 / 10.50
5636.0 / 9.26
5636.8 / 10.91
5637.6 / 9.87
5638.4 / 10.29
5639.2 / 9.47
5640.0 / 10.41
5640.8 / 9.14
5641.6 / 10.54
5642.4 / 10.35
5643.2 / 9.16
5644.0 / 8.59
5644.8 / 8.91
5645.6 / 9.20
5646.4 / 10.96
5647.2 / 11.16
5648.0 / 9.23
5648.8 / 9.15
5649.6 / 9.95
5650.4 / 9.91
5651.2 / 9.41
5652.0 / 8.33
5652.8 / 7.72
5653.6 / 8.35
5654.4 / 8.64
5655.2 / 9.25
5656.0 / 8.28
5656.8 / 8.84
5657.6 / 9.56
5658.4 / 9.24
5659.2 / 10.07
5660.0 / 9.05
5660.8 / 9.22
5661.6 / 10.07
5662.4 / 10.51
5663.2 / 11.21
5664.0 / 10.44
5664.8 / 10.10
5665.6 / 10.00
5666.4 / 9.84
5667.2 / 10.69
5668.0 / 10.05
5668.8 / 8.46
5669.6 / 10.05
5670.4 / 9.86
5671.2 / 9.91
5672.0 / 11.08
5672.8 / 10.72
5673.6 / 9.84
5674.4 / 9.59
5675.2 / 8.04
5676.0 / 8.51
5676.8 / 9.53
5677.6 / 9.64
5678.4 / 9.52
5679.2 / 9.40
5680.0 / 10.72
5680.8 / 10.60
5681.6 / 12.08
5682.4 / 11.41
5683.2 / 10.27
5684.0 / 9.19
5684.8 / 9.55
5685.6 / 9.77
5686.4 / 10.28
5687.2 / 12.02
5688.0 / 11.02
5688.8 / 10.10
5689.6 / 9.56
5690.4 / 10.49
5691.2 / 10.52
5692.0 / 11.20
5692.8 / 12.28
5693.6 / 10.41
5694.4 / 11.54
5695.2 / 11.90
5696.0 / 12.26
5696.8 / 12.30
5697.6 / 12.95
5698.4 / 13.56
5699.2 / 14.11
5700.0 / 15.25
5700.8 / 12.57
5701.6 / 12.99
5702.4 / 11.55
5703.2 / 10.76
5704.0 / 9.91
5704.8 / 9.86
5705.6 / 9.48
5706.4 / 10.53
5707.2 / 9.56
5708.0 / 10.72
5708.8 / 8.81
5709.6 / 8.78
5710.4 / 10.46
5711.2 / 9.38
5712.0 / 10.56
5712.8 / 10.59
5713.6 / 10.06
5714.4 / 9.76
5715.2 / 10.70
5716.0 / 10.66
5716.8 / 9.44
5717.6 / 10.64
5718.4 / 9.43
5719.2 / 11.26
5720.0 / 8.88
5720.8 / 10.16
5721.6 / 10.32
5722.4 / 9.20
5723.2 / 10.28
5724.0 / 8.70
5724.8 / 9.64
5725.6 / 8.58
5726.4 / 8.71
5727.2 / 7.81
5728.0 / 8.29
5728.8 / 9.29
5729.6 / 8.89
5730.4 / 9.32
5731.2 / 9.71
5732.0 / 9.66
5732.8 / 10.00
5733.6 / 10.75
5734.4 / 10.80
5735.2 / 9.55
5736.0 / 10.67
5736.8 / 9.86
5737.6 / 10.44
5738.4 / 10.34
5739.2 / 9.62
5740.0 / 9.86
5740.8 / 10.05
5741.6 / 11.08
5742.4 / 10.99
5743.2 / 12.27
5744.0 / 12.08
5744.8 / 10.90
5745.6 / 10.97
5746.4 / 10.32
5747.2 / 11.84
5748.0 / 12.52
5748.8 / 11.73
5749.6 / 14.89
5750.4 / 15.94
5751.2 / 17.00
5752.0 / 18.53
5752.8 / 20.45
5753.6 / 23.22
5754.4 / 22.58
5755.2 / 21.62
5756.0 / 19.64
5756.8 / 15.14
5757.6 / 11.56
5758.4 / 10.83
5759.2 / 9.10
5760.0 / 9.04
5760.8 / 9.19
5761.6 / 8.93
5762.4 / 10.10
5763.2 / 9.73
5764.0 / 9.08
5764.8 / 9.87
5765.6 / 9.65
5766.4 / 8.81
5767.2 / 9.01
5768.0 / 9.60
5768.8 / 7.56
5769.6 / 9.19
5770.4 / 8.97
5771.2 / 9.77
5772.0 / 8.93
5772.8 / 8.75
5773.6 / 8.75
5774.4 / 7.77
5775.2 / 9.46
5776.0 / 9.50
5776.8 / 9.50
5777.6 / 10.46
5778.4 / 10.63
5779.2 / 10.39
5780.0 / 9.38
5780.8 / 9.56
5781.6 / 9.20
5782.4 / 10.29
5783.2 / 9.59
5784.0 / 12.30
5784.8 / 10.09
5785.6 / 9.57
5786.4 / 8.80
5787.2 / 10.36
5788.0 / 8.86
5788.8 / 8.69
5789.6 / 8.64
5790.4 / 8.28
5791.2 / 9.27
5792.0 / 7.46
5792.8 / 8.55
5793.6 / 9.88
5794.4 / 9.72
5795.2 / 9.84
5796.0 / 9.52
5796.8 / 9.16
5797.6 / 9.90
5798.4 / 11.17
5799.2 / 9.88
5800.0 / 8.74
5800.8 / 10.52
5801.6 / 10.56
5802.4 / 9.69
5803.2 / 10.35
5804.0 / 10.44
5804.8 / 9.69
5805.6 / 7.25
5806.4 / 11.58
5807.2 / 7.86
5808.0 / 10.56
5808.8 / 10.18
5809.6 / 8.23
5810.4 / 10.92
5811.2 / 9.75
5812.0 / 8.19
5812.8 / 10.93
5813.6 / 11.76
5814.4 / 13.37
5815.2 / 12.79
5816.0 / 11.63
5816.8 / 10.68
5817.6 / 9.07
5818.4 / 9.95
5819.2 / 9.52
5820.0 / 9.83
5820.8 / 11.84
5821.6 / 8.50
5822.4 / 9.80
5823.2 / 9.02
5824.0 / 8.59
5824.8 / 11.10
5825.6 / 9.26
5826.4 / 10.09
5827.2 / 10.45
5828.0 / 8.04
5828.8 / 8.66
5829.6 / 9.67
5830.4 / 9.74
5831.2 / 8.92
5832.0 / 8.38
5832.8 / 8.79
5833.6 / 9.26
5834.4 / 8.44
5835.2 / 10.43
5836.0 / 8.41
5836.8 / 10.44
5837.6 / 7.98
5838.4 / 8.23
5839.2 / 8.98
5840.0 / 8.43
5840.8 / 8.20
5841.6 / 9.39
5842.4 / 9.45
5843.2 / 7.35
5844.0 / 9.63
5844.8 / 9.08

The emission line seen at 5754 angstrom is [O III] 5007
